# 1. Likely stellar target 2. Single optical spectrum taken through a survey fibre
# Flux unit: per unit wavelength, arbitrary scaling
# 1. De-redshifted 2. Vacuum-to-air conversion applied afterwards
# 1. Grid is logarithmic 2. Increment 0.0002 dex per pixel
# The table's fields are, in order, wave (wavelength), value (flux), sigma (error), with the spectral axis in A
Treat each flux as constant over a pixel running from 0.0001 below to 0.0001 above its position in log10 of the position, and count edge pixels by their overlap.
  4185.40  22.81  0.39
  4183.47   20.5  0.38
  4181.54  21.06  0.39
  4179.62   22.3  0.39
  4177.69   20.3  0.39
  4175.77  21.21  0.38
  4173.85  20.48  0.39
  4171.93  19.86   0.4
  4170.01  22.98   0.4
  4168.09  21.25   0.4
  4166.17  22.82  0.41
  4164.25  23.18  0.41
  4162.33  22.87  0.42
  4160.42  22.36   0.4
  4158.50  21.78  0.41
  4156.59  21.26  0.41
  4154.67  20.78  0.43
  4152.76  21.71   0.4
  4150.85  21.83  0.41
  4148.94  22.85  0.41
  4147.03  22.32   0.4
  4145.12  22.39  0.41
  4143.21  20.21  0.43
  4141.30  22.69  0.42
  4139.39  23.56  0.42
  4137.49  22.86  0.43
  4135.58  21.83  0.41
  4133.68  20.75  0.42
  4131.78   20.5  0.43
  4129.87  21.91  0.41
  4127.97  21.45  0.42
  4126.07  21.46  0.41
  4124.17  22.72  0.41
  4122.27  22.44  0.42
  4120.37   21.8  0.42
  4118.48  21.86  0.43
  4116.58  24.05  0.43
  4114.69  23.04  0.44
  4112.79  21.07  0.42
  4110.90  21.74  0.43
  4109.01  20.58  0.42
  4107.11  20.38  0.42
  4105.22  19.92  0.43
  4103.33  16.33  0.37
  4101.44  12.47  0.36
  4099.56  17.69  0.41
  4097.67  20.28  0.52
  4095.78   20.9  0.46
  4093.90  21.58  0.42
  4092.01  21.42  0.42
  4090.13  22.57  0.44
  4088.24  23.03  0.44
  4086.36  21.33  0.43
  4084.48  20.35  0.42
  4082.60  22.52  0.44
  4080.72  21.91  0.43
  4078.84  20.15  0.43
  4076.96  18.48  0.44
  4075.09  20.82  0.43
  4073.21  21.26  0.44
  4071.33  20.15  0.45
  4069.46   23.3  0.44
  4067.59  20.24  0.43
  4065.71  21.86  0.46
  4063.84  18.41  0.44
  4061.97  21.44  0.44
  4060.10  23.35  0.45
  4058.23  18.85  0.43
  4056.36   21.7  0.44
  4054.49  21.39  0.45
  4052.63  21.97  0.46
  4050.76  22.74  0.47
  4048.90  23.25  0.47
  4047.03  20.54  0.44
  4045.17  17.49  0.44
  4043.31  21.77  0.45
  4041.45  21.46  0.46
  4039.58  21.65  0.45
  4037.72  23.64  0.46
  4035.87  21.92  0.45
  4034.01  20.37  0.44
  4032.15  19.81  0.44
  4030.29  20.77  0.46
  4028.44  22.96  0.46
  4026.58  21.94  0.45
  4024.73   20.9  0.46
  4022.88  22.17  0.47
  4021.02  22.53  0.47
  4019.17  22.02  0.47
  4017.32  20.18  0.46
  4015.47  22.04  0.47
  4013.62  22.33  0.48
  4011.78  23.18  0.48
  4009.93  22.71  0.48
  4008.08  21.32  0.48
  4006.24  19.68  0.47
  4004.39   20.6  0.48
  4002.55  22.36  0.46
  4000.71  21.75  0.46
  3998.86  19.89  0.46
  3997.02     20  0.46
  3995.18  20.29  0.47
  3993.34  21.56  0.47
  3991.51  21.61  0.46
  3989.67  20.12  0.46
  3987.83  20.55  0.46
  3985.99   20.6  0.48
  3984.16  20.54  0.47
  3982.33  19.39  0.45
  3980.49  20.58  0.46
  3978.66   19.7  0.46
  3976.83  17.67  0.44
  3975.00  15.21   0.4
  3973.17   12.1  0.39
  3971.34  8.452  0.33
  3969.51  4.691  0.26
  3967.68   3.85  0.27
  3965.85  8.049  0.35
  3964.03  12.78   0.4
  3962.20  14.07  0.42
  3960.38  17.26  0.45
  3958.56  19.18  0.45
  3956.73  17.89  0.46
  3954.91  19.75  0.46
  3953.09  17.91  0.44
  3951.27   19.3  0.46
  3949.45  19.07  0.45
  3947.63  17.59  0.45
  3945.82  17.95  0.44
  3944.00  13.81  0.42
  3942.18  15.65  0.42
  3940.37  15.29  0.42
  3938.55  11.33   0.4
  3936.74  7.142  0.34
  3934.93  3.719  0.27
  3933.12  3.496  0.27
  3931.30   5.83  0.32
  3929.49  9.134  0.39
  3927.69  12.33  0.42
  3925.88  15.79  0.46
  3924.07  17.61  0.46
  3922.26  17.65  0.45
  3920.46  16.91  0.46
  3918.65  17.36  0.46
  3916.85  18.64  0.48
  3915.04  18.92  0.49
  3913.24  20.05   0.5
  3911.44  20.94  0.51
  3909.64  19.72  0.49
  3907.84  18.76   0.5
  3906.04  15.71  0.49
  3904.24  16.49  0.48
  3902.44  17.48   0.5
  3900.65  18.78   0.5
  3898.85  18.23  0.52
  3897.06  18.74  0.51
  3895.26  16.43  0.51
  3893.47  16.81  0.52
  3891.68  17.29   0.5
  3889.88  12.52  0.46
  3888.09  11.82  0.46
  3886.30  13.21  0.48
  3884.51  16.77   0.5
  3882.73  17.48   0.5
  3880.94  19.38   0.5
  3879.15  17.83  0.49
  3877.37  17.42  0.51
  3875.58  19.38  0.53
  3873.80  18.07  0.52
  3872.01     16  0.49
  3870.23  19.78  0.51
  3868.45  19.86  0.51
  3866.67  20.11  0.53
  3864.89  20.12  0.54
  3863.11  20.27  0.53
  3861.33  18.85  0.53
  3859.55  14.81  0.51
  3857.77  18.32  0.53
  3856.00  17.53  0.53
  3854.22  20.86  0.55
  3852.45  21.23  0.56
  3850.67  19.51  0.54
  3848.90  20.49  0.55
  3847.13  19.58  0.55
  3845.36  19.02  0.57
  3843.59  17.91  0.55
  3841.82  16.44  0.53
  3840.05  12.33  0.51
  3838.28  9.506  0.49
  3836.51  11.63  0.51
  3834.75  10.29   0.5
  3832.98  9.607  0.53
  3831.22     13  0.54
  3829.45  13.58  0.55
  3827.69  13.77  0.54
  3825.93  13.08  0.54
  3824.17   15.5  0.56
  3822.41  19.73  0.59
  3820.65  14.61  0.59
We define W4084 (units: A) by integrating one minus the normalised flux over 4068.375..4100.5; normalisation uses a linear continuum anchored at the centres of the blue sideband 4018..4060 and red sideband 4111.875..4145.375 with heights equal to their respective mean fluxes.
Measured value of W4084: 1.1 A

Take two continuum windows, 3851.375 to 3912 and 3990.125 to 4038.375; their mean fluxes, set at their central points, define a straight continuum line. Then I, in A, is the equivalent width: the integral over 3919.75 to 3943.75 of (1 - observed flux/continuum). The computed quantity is 9.4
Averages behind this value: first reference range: 17.8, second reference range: 21.5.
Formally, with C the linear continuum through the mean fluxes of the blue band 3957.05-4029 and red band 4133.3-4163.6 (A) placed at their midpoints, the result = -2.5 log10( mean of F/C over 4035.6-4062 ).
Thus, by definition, -0.09 mag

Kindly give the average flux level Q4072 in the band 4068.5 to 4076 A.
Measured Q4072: 21.4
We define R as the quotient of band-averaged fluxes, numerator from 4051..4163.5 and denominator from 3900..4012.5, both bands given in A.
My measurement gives 1.28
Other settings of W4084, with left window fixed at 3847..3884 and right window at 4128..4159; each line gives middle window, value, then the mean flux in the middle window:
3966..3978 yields 5.8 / 10.4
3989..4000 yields -0.2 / 20.6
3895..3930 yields 3.6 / 17.4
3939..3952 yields 2.0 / 16.7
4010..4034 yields -1.4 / 21.7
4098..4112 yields 1.9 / 18.6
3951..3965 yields 1.9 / 17.1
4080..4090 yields -0.3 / 21.9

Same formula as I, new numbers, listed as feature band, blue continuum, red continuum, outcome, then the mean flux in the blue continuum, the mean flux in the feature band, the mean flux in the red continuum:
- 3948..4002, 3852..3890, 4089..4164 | 6.2 A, 17.9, 17.1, 21.3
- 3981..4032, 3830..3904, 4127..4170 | -4.7 A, 16.9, 21.2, 22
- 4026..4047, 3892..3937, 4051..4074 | -1.1 A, 15.4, 21.2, 21.2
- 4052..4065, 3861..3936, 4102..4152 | -0.6 A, 16.4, 21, 21.6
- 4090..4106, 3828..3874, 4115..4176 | 1.6 A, 16.8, 19.1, 22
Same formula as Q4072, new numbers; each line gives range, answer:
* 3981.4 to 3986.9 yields 20.2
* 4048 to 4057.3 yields 22.2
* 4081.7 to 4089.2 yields 21.8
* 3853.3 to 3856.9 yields 19.2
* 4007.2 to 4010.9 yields 22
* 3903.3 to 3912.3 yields 18.3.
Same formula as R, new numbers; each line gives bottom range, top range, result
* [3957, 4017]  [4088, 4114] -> 1.11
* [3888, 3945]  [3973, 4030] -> 1.38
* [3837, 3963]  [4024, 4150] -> 1.28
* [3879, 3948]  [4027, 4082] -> 1.38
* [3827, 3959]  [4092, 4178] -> 1.31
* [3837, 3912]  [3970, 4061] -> 1.17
